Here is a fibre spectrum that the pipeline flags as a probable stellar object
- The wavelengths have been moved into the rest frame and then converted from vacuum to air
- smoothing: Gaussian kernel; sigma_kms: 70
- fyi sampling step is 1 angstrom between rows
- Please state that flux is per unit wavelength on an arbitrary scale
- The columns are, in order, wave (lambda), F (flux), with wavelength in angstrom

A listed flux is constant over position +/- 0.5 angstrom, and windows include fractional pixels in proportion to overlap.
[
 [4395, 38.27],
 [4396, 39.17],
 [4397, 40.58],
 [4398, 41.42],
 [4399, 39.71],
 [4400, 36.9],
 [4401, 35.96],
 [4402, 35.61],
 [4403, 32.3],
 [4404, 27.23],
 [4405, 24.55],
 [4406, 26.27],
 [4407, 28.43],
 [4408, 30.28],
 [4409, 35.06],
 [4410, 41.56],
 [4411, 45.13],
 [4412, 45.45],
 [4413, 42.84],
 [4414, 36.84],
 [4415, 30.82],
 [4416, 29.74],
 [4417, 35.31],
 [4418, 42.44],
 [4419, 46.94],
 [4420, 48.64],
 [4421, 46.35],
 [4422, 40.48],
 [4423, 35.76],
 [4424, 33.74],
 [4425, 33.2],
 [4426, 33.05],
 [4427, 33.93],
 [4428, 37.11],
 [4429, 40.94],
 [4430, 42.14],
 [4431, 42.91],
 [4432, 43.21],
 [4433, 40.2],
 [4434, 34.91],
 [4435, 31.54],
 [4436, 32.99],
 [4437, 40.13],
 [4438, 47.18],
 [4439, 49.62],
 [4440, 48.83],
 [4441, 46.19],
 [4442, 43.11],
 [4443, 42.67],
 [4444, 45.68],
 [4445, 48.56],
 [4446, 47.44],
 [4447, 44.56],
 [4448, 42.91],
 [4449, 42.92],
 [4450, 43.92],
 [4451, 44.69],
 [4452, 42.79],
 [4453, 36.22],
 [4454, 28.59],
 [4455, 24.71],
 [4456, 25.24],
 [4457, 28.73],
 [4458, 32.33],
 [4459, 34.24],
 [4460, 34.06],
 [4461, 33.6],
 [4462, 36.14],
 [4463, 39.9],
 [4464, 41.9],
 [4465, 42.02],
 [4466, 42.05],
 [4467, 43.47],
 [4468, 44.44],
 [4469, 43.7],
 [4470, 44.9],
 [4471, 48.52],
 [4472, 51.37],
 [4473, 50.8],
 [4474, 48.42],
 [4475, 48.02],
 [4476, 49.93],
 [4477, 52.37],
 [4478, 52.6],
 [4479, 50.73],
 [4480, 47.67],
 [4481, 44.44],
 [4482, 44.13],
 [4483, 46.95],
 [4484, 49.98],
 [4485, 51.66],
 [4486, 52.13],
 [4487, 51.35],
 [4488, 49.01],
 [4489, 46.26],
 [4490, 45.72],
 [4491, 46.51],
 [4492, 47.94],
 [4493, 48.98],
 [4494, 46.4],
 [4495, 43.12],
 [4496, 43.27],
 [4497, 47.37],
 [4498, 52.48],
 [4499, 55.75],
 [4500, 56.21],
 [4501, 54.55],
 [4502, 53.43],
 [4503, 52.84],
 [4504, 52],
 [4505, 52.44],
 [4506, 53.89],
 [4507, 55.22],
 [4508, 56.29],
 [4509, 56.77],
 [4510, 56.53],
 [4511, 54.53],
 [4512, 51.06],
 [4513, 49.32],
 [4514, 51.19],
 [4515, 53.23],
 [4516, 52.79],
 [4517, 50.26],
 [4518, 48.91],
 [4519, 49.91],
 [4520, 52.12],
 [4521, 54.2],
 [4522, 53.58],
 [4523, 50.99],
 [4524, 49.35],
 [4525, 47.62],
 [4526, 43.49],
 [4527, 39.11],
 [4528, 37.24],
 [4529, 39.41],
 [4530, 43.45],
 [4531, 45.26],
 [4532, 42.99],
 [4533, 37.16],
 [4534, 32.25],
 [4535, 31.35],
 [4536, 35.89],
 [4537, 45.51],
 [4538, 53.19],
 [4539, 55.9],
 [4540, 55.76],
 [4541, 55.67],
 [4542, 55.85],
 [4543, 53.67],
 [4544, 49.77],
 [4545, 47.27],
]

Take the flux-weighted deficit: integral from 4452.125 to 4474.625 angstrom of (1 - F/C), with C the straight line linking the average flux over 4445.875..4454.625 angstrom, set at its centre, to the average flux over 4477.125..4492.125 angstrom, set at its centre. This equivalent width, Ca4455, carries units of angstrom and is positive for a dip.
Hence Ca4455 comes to 2.6 angstrom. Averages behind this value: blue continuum 41.1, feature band 39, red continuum 48.6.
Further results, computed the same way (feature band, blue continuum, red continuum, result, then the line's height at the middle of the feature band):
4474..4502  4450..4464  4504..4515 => -2.1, 45.8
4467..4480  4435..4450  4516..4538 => -1.3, 44.3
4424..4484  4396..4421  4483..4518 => 3.1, 43.9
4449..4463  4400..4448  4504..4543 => 2.4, 42.1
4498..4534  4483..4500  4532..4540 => -3.5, 45.4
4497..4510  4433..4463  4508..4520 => -1.0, 50.3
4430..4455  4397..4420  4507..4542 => -1.3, 39.8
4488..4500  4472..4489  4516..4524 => 0.5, 50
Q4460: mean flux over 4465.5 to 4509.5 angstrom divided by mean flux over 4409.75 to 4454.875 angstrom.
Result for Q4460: 1.2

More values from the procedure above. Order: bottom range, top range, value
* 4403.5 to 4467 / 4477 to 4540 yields 1.27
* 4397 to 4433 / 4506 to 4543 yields 1.30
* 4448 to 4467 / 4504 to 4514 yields 1.47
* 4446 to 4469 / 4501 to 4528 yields 1.35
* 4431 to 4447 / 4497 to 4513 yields 1.26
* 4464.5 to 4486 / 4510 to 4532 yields 1.02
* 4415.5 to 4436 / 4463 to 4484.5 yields 1.22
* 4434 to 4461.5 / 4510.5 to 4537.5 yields 1.17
